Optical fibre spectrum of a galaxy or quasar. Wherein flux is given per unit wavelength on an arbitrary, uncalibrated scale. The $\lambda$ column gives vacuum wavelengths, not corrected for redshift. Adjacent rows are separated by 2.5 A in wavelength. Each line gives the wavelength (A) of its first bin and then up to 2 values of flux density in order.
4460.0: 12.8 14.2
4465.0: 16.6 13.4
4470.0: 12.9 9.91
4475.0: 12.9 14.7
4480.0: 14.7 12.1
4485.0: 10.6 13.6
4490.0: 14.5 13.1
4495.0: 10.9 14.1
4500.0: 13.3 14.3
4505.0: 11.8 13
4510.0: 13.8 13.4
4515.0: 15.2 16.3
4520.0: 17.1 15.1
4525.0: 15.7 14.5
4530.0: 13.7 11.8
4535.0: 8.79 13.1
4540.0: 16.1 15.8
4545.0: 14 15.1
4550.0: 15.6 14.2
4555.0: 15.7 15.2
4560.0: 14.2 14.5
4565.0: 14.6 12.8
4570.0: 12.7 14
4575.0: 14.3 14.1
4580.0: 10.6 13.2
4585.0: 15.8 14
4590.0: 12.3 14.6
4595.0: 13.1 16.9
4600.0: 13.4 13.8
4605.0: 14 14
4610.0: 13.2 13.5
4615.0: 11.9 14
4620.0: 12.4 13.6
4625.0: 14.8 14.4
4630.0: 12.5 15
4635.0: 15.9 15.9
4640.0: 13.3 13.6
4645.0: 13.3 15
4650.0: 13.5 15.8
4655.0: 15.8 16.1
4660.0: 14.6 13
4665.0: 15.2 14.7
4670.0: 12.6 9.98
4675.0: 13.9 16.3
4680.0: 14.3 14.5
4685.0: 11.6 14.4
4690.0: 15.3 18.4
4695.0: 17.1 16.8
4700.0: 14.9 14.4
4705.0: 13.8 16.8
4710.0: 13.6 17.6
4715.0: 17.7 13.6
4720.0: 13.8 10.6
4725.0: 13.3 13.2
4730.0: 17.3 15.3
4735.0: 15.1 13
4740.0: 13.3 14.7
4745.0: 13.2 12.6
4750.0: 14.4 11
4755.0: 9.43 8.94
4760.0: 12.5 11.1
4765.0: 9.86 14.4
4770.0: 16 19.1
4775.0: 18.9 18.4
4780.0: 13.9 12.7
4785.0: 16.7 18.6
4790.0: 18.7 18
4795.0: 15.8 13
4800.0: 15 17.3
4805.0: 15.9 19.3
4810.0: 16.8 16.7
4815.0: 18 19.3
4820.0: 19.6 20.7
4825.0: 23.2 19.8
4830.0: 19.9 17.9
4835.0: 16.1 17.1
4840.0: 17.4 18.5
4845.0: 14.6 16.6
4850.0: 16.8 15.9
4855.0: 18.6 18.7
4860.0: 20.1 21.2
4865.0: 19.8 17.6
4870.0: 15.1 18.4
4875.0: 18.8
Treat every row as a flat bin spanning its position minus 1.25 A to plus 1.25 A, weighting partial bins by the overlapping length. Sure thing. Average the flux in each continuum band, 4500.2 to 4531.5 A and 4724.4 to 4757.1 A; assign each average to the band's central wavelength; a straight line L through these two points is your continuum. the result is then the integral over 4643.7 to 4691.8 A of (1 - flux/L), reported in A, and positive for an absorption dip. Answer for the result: -1.8 A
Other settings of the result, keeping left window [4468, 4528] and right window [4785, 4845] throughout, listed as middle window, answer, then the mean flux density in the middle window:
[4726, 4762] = 8.1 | 13.1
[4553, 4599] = 2.0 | 14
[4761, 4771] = 2.6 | 12.8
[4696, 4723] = 2.3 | 15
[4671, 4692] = 2.8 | 13.9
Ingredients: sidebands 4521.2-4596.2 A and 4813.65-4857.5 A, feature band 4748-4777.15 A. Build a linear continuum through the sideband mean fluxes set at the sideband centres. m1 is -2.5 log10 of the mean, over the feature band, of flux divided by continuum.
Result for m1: 0.269 mag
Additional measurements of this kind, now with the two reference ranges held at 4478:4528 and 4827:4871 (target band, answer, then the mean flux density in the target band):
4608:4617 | 0.16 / 13.1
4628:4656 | 0.07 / 14.5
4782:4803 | 0.06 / 16.3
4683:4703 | 0.05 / 15.4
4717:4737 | 0.17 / 14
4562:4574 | 0.07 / 13.7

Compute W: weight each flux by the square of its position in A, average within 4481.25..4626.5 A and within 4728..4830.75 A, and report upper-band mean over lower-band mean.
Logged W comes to 1.3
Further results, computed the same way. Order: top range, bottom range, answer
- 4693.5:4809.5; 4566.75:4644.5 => 1.14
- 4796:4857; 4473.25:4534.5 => 1.48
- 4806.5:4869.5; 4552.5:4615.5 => 1.47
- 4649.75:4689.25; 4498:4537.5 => 1.09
